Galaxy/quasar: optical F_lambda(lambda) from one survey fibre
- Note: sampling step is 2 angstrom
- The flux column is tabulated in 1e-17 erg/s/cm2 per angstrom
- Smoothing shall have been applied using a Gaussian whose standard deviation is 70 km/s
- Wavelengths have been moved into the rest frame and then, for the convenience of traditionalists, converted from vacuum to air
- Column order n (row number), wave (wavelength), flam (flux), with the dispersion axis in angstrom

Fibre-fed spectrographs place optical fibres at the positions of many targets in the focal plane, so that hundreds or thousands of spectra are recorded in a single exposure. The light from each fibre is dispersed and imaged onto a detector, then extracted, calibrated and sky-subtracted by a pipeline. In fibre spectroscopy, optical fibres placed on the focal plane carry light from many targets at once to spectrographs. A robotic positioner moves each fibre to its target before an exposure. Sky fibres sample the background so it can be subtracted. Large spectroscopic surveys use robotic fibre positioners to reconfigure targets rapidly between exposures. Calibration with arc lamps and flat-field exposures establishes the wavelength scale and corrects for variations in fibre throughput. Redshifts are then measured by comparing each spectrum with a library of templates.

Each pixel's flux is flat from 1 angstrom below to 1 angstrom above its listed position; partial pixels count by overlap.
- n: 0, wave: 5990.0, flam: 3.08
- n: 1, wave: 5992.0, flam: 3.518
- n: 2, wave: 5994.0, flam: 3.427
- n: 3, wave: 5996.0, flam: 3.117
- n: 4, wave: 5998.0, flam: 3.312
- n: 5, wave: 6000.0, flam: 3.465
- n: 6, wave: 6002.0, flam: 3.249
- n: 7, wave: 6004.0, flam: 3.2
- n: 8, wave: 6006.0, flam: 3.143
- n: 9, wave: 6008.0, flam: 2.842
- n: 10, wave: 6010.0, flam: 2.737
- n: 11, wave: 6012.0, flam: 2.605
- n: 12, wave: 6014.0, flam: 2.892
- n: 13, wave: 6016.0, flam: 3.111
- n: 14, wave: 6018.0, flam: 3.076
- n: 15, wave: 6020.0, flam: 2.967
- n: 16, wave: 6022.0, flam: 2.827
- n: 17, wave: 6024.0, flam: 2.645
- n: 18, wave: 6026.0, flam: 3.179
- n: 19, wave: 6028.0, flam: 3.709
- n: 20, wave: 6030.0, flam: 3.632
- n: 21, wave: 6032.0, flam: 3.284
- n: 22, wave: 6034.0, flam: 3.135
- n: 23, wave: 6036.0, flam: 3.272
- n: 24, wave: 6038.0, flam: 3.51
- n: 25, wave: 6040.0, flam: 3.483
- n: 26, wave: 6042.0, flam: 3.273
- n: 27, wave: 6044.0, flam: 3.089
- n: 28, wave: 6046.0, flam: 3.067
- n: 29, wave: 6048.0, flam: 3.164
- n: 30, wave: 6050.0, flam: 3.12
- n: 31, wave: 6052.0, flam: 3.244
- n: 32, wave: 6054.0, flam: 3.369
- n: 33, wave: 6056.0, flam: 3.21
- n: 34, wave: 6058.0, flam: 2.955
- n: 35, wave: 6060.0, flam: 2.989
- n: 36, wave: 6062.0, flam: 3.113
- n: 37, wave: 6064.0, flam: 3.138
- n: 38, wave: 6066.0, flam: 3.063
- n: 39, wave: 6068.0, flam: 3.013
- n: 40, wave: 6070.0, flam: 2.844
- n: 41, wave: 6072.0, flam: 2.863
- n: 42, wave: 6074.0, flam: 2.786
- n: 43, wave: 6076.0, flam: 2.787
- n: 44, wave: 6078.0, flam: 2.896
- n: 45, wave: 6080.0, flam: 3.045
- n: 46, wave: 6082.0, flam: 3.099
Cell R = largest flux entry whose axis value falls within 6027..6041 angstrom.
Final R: 3.709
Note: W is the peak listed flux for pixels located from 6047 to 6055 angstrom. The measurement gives 3.369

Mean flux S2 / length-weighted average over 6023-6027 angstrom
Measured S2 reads 2.91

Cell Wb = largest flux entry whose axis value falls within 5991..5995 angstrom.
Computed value 3.518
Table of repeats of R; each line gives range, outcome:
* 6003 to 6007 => 3.2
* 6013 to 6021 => 3.111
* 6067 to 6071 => 3.013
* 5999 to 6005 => 3.465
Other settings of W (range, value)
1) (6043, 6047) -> 3.089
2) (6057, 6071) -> 3.138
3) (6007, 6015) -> 2.892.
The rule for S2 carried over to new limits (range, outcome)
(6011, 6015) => 2.75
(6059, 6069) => 3.06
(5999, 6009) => 3.18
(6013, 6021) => 3.01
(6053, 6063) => 3.13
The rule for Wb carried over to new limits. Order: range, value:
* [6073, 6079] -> 2.896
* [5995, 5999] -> 3.312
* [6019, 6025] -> 2.967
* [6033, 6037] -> 3.272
